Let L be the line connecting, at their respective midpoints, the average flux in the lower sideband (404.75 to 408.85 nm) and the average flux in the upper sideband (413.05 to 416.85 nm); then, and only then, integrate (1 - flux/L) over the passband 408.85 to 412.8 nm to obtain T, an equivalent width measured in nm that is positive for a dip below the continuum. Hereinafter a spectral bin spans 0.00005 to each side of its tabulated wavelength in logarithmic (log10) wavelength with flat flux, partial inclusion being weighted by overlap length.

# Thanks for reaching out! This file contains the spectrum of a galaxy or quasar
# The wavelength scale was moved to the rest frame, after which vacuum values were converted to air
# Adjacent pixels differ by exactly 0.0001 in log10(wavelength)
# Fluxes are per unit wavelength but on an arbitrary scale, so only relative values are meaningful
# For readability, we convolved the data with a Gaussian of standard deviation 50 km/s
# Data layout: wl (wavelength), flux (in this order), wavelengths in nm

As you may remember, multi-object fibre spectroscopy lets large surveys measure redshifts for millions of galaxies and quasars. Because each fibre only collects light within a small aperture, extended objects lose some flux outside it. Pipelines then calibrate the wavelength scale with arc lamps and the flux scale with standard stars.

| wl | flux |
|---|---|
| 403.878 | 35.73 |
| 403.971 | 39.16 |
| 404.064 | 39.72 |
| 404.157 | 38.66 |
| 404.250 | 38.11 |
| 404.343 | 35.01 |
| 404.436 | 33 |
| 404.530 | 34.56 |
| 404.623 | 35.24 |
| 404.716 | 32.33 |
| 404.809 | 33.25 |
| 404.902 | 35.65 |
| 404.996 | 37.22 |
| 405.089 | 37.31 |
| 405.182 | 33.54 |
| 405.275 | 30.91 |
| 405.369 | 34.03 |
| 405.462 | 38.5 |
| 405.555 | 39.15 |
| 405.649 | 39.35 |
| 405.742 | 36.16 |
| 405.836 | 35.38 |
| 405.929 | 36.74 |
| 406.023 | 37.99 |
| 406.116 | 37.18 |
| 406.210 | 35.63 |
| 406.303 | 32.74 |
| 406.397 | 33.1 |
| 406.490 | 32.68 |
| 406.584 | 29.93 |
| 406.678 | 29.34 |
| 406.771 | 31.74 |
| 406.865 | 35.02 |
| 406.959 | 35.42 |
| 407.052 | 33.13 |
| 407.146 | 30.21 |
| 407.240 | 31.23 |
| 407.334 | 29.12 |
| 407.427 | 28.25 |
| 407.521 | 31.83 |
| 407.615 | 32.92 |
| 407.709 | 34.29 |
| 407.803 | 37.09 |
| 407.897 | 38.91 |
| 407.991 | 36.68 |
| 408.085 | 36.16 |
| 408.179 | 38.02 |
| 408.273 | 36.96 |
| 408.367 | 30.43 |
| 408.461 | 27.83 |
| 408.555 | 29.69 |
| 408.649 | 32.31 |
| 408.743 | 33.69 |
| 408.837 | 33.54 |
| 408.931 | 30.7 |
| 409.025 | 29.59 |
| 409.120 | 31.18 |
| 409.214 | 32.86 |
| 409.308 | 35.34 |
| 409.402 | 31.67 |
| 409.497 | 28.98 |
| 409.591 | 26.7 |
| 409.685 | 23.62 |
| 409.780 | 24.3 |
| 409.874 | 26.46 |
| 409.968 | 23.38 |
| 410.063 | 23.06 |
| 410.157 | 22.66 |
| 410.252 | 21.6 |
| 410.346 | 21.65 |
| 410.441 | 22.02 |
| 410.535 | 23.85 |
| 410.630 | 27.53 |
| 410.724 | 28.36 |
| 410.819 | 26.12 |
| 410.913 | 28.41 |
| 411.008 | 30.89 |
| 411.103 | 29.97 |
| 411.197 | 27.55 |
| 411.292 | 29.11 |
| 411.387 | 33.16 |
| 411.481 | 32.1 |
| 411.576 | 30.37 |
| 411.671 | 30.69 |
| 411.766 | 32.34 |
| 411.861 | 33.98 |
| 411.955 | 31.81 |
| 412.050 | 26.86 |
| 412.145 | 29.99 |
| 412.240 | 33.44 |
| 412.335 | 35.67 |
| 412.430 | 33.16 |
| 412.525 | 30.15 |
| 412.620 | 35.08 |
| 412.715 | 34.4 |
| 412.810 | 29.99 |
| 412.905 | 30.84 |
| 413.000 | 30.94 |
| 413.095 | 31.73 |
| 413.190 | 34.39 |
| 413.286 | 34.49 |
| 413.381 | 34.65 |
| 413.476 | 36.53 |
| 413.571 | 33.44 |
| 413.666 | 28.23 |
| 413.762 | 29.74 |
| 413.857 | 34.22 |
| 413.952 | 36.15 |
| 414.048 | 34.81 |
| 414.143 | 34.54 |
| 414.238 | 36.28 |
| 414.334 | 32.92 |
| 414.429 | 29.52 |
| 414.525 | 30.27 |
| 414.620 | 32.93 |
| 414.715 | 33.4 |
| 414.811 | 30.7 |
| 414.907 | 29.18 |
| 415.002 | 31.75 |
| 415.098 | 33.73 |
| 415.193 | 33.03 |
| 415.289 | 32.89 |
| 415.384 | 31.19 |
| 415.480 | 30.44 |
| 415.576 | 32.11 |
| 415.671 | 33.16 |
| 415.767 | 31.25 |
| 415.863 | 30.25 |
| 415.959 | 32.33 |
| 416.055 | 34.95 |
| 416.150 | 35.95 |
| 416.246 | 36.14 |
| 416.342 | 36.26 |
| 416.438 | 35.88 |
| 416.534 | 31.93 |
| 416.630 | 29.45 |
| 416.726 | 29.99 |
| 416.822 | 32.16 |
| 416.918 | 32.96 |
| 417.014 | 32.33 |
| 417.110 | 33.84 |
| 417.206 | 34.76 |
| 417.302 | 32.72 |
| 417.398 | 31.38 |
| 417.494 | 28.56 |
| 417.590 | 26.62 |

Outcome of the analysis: 0.51 nm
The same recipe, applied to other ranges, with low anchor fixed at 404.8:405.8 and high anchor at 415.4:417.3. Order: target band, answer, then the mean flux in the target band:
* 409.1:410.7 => 0.39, 26.2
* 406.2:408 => 0.13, 32.8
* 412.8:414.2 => 0.03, 33.1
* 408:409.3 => 0.09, 32.7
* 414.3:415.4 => 0.05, 31.8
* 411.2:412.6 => 0.11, 31.6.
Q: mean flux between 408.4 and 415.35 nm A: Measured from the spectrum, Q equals 30.5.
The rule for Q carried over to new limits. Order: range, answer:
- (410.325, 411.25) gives 26.8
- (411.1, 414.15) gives 32.3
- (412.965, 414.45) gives 33.4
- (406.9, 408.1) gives 33.4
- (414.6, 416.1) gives 32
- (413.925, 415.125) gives 32.7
